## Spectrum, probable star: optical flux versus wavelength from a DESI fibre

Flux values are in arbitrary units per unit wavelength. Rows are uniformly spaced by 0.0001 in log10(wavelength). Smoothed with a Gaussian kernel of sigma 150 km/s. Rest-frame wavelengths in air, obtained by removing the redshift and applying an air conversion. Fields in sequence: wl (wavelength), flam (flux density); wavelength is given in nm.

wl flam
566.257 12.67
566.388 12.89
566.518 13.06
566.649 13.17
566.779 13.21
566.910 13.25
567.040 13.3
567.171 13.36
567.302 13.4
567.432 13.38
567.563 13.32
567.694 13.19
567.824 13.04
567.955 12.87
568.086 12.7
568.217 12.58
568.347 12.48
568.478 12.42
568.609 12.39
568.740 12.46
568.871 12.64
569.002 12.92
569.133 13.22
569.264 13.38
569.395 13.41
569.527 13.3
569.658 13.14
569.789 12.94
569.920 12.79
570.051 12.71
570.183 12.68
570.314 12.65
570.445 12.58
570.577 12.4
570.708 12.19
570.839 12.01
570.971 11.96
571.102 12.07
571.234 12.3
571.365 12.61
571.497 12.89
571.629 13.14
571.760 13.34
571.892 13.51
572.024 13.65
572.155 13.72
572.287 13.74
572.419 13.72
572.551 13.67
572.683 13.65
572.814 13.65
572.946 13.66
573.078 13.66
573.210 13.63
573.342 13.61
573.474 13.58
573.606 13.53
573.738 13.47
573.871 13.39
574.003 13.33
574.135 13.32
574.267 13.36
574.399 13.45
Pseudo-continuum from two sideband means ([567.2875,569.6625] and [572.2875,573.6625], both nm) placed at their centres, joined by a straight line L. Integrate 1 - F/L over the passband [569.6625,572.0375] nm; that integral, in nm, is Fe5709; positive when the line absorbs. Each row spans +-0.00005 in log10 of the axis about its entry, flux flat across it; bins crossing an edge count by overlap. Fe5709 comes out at 0.11 nm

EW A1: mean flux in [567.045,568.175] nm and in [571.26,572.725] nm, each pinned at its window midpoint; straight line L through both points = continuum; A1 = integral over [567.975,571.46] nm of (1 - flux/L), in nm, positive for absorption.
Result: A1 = 0.159 nm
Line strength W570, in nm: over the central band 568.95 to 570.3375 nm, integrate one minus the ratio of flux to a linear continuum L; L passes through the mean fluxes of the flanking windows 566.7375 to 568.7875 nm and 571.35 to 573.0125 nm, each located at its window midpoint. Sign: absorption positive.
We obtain 0.02 nm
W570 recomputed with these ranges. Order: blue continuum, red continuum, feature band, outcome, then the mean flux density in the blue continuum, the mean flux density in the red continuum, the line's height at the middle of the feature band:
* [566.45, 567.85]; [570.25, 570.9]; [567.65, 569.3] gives 0.02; 13.3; 12.4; 12.9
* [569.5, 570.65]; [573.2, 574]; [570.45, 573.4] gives 0.01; 12.8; 13.5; 13.2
